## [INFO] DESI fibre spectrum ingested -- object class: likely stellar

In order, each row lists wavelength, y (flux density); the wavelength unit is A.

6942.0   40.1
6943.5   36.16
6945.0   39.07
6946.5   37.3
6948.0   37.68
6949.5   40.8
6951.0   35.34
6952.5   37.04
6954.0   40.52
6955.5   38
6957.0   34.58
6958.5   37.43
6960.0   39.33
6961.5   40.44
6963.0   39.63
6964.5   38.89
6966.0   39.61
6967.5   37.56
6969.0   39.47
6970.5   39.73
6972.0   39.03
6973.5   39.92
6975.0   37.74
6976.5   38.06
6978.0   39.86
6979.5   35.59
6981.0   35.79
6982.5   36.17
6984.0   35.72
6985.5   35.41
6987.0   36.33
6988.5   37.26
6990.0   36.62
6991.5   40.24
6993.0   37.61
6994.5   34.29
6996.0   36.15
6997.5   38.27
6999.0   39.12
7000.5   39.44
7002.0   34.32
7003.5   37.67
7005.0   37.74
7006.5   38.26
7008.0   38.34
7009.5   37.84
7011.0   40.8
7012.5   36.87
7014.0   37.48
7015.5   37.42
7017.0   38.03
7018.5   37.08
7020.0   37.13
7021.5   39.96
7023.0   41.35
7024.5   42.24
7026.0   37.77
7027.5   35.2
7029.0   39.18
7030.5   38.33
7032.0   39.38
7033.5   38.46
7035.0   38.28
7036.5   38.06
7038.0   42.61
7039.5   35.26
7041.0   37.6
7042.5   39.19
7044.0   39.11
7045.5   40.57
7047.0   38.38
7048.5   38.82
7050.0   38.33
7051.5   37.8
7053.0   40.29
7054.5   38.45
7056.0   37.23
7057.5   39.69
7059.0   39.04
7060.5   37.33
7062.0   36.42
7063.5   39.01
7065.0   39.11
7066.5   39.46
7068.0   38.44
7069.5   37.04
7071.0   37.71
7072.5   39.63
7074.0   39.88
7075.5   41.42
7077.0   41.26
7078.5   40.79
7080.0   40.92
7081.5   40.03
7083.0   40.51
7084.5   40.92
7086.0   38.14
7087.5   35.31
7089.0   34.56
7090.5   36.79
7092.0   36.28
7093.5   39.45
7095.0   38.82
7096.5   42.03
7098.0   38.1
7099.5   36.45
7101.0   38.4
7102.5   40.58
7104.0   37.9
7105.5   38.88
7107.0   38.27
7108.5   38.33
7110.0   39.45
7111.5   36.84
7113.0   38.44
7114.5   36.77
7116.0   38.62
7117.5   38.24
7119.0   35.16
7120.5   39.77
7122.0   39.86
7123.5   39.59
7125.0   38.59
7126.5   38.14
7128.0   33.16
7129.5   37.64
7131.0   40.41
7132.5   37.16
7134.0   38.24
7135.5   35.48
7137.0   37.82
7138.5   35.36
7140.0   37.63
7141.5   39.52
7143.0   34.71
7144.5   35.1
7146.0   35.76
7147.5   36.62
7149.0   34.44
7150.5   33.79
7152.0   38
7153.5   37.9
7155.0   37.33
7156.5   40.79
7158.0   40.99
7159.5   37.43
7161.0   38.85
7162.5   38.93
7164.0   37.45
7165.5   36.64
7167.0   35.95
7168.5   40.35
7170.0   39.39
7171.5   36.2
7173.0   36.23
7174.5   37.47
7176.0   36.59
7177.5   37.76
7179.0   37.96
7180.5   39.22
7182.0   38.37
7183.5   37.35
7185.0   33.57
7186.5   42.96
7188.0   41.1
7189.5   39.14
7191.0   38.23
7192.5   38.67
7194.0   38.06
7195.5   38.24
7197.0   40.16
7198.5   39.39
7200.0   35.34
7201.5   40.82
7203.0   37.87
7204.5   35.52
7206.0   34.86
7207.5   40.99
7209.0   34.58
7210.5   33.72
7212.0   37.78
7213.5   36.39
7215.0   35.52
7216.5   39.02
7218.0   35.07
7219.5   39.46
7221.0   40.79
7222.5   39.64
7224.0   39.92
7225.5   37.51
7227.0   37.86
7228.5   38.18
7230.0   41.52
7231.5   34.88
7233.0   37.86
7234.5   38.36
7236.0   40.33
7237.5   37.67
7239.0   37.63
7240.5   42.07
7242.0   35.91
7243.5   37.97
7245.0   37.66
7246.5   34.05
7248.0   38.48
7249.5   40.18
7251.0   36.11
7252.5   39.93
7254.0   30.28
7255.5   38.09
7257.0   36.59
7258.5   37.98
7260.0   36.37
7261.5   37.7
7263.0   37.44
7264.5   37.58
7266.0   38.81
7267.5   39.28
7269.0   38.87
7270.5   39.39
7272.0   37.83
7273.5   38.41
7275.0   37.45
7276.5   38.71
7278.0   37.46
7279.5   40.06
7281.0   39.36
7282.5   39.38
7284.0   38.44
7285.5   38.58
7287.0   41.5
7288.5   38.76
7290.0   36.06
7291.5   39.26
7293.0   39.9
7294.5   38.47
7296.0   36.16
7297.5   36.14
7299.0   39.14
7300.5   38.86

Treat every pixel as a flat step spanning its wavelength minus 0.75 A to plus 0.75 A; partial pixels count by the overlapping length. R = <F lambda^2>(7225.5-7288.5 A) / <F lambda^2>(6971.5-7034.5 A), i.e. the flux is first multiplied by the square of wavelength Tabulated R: 1.08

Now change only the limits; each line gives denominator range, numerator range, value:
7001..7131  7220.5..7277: 1.04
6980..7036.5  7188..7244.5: 1.07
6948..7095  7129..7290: 1.04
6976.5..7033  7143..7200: 1.05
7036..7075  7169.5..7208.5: 1.02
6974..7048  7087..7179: 1.03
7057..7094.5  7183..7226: 1.02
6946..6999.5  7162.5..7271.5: 1.07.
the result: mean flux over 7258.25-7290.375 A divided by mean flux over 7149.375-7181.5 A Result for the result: 1.0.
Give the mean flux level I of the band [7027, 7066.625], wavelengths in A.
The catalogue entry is 38.5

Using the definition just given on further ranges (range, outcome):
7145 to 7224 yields 37.8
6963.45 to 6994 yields 37.8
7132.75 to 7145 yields 36.8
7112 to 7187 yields 37.6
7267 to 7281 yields 38.6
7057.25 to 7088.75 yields 39.1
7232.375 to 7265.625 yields 37.6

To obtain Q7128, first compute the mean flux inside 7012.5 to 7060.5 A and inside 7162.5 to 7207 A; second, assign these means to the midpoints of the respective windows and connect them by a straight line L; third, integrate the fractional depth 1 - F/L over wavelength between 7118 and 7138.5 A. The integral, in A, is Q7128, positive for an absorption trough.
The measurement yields 0.3 A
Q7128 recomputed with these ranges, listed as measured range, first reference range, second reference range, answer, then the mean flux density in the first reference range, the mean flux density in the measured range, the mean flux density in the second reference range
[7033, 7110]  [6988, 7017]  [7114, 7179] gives -2.4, 37.7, 38.7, 37.5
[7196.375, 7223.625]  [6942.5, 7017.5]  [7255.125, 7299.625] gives 0.4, 37.8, 37.6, 38.3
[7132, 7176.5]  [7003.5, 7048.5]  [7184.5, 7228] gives 1.1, 38.5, 37.3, 38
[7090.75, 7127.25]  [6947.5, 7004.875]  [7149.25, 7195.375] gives -0.4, 37.8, 38.4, 38.1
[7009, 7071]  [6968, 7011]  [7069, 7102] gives -0.4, 37.6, 38.5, 38.9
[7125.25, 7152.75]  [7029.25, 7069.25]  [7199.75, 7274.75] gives 1.1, 38.6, 36.6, 37.7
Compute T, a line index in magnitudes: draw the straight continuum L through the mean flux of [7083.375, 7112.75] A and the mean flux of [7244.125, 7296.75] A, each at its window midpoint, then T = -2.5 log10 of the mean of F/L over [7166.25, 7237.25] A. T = 0.003 mag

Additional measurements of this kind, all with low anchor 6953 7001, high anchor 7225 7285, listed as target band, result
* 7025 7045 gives -0.01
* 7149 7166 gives 0.00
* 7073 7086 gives -0.07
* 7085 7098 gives 0.01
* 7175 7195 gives -0.01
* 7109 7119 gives 0.00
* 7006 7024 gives -0.01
